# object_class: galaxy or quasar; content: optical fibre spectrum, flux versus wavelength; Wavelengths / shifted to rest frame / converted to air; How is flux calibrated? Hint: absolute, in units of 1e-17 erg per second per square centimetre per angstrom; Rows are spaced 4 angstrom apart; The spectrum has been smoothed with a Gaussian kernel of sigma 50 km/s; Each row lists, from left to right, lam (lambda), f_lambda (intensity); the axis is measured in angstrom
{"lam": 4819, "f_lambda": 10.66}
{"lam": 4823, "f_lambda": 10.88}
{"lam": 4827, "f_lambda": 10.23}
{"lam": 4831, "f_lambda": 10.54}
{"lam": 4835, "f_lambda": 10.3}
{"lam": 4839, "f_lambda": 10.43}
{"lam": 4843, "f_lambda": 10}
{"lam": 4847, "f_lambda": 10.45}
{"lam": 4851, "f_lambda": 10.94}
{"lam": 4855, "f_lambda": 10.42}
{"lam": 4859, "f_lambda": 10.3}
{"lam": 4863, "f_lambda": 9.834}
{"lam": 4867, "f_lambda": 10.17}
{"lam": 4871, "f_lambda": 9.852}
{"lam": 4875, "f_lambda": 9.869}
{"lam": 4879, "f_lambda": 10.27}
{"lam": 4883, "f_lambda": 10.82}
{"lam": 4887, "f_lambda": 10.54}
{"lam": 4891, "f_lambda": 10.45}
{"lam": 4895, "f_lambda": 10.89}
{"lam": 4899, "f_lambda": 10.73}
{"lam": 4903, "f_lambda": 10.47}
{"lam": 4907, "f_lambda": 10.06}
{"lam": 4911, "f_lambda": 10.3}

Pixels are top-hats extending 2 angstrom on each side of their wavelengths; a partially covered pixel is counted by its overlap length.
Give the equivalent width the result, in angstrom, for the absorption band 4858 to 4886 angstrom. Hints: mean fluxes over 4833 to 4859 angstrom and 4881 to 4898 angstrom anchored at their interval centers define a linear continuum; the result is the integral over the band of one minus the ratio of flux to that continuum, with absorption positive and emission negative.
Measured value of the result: 1.1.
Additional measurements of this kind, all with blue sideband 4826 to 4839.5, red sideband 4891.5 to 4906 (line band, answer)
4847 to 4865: 0.14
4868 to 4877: 0.54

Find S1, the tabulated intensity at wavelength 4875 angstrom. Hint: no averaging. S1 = 9.869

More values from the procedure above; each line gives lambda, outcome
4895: 10.89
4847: 10.45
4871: 9.852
